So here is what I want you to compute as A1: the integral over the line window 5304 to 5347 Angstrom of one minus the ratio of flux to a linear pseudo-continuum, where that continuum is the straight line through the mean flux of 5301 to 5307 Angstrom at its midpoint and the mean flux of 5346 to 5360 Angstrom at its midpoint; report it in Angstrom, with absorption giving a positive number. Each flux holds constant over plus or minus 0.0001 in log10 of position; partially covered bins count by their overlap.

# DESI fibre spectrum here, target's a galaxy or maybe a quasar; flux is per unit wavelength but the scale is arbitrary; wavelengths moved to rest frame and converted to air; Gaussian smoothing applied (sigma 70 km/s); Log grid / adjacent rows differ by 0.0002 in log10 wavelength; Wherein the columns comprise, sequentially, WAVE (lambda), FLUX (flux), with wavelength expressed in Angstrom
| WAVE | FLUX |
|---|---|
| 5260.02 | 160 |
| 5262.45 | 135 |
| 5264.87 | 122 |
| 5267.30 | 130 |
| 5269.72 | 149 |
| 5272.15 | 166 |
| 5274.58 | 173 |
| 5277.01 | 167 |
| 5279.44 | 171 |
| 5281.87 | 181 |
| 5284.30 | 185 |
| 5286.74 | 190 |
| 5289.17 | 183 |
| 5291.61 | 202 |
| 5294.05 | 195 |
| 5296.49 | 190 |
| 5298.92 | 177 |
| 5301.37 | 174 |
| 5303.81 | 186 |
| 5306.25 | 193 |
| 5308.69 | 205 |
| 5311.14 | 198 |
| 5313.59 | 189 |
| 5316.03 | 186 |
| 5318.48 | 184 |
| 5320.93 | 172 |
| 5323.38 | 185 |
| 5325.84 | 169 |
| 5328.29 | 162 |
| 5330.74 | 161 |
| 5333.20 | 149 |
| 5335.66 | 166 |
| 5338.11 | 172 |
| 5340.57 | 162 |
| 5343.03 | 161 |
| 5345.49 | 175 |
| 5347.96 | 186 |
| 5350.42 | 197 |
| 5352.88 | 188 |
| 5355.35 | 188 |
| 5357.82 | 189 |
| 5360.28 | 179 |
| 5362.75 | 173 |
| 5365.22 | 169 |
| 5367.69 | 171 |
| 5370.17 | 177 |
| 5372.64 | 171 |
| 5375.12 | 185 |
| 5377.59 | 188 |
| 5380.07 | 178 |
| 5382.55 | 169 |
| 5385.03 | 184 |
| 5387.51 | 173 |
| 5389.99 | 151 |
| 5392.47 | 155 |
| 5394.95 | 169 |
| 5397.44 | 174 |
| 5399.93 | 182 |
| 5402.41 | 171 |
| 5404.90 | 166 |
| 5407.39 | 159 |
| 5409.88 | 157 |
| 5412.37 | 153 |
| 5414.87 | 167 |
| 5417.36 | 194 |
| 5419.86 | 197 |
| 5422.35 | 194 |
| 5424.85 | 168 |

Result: 2.4 Angstrom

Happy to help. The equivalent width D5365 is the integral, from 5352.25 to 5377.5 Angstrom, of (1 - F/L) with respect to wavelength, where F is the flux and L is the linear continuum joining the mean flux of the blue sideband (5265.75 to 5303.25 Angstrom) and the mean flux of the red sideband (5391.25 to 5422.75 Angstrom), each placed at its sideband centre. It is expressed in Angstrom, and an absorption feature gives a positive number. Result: -0.9 Angstrom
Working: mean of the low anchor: 175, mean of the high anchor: 172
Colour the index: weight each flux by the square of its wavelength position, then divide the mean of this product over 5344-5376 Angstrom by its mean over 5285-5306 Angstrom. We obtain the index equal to 0.99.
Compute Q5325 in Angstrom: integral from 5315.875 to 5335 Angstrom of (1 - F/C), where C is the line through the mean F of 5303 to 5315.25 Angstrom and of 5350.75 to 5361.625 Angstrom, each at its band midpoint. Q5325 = 2.2 Angstrom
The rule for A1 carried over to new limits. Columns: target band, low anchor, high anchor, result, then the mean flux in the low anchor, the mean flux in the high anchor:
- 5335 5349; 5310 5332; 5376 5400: 0.48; 178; 172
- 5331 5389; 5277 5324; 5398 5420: 0.58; 186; 171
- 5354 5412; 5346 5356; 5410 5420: 2.67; 189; 173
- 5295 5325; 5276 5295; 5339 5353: -0.83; 184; 177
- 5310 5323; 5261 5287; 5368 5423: -1.68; 160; 173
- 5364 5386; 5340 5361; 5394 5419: -0.09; 181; 170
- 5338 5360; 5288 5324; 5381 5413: -0.28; 188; 167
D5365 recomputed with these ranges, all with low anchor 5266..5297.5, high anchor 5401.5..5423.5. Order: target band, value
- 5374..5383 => -0.4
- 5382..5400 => 0.5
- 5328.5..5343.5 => 1.1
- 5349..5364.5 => -1.0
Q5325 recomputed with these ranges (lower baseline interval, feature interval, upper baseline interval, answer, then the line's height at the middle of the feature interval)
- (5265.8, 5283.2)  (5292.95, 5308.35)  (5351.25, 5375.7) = -1.8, 167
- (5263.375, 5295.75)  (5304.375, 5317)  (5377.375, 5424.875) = -1.7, 171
